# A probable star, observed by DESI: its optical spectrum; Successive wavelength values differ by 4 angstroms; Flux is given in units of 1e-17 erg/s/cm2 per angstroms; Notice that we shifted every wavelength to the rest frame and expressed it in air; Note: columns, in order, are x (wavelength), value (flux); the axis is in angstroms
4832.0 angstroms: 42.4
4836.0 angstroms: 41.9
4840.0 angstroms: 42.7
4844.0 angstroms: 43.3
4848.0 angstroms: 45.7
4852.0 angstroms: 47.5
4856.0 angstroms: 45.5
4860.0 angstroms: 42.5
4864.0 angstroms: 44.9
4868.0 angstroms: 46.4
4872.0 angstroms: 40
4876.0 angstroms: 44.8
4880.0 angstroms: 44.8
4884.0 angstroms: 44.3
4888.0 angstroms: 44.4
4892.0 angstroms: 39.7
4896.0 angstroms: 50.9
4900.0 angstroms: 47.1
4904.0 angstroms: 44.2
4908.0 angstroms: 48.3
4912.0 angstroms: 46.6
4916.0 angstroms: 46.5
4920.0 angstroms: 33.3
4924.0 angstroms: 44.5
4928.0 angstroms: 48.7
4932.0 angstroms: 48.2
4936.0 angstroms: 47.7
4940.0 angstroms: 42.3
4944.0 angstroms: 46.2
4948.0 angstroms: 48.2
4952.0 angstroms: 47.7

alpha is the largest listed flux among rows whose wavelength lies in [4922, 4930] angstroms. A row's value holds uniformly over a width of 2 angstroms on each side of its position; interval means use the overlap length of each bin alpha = 48.7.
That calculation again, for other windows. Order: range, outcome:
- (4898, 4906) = 47.1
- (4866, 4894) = 46.4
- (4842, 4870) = 47.5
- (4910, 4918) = 46.6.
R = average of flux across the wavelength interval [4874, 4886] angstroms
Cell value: 44.6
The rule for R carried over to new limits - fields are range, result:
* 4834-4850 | 43.4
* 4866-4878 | 43.7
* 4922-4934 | 47.1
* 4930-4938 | 48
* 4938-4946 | 44.2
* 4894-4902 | 49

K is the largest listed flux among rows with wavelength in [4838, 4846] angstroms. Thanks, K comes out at 43.3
